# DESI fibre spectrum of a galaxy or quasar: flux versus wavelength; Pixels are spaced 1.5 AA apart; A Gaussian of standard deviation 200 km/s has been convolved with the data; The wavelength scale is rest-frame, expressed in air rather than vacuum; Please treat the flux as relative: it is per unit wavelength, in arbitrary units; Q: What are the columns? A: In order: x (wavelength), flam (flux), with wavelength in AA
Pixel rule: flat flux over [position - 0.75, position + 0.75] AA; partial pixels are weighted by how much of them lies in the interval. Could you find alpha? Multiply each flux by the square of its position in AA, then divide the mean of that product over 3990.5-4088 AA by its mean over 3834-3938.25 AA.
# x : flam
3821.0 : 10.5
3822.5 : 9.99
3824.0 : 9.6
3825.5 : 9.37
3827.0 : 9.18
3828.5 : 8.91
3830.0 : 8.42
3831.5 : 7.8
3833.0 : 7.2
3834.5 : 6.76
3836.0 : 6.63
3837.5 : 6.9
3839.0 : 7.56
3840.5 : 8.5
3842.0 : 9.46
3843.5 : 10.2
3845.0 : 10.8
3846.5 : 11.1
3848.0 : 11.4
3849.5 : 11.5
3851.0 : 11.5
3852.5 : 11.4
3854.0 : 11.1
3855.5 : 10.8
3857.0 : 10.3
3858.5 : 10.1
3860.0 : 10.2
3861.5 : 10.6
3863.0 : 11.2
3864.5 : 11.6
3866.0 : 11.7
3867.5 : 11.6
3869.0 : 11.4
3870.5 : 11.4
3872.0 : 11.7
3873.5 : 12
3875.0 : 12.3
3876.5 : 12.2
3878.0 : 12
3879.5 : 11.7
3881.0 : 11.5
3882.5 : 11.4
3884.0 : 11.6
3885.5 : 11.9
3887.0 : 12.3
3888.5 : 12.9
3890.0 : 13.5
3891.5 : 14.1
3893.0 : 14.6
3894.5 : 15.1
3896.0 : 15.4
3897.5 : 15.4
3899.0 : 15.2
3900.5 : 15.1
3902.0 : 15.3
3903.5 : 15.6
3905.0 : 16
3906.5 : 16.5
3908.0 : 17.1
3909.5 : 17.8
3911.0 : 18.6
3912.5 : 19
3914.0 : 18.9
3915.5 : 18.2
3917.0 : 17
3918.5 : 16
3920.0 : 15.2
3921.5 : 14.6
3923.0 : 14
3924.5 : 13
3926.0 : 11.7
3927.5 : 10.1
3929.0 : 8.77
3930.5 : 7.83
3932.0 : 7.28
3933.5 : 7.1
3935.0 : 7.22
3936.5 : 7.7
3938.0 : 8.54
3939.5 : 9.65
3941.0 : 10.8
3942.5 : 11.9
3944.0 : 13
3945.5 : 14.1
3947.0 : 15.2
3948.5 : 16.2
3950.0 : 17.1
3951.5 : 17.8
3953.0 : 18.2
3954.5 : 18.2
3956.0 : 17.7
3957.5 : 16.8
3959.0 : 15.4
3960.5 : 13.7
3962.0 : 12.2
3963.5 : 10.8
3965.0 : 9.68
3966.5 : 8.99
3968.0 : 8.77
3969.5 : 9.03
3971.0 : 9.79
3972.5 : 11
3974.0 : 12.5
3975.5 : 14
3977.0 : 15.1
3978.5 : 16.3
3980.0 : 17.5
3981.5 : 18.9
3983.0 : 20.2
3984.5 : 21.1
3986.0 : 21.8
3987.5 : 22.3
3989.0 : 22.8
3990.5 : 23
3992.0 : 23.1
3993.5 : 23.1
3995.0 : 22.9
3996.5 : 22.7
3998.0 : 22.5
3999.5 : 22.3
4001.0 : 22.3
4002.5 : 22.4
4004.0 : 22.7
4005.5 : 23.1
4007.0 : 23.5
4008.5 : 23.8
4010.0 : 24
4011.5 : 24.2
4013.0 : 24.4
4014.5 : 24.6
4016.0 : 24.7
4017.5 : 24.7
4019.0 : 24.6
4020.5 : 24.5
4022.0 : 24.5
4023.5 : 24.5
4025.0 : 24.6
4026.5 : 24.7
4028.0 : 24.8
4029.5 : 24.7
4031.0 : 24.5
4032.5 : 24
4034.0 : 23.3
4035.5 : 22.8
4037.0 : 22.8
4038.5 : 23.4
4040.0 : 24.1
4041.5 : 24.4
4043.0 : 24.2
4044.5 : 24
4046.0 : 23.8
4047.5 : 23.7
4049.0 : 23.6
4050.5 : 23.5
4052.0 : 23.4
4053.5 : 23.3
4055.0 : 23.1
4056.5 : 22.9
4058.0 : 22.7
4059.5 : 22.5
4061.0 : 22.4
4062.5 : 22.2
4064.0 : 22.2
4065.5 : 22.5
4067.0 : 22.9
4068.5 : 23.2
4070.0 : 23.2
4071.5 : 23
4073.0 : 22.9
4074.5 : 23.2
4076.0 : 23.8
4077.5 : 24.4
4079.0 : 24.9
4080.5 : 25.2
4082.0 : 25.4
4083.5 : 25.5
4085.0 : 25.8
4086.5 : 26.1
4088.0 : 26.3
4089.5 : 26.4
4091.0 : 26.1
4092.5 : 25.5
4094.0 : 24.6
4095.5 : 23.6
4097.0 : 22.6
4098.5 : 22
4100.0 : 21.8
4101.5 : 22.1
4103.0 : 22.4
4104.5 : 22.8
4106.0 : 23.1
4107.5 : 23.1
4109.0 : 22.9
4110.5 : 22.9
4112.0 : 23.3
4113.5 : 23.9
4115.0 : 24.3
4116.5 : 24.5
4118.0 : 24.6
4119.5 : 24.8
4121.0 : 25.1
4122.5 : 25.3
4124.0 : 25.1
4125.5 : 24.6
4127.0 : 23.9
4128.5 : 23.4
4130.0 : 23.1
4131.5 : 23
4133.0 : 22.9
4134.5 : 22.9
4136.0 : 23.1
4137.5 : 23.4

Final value 2.09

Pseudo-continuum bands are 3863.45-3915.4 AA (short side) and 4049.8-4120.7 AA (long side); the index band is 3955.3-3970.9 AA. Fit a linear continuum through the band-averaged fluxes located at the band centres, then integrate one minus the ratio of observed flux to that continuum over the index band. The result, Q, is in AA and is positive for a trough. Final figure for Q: 4.8 AA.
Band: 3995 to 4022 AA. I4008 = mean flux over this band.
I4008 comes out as 23.6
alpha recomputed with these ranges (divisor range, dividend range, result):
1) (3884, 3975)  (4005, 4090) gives 1.88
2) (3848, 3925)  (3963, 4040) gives 1.62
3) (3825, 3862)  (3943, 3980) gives 1.55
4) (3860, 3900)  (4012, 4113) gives 2.08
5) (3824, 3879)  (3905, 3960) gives 1.43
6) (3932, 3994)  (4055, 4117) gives 1.71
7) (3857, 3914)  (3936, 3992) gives 1.15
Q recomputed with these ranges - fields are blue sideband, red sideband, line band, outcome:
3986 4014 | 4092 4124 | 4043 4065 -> 0.19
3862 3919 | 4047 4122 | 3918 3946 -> 9.05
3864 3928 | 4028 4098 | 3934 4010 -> 8.70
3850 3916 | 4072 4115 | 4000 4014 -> -2.66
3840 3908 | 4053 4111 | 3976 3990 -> -0.94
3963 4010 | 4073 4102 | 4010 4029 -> -3.85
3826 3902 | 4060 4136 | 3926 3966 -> 8.49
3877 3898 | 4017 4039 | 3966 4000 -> 4.83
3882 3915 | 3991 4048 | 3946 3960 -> 1.62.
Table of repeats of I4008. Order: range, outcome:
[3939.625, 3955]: 15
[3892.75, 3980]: 13.7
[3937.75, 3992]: 15.2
